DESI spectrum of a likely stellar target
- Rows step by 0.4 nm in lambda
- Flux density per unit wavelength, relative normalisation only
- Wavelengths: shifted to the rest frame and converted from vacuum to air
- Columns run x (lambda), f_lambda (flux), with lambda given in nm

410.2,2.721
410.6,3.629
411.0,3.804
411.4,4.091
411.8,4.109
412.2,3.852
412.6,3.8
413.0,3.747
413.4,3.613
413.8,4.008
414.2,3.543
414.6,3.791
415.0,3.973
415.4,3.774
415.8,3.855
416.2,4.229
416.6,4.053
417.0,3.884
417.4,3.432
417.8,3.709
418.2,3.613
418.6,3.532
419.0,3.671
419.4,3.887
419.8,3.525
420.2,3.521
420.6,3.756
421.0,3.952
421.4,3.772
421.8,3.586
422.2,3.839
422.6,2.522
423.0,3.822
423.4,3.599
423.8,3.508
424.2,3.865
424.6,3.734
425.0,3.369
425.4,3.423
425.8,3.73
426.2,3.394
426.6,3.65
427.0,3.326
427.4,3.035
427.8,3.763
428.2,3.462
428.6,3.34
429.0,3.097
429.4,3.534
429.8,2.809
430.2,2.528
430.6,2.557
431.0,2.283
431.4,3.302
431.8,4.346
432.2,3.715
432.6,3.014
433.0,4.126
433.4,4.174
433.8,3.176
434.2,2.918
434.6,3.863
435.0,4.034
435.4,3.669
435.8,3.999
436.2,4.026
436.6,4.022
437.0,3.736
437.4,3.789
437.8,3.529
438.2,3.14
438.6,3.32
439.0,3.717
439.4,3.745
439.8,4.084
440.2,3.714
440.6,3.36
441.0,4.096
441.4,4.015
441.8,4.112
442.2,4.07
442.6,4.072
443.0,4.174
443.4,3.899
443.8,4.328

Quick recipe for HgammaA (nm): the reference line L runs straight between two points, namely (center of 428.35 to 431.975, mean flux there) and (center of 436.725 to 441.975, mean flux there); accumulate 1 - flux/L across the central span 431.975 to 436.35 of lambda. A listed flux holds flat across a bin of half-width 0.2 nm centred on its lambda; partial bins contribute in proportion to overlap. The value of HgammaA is -0.44 nm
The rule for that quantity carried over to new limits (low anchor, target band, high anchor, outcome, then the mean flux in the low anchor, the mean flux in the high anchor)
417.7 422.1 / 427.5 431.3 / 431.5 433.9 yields 0.706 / 3.69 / 3.76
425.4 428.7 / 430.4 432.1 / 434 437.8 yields 0.215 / 3.46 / 3.77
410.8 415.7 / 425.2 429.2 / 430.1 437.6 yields 0.248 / 3.84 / 3.55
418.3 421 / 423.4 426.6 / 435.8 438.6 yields 0.085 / 3.67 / 3.7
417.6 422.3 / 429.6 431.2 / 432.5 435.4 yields 0.486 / 3.69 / 3.64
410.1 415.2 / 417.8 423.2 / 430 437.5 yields 0.091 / 3.76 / 3.54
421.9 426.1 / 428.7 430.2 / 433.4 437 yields 0.231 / 3.54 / 3.74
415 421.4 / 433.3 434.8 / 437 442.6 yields 0.107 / 3.77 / 3.76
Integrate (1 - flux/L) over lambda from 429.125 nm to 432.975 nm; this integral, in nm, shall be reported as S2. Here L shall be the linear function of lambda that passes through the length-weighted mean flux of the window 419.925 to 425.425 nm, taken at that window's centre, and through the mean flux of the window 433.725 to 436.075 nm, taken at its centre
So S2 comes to 0.49 nm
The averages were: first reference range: 3.6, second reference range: 3.65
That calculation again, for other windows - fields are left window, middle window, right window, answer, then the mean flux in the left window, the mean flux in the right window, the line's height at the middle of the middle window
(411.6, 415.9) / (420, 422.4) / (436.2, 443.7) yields 0.054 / 3.82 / 3.82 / 3.82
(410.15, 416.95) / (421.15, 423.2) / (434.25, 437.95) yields 0.163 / 3.83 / 3.82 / 3.82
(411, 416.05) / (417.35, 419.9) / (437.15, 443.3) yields 0.132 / 3.85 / 3.8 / 3.84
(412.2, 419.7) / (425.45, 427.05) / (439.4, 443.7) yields 0.132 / 3.78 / 3.96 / 3.85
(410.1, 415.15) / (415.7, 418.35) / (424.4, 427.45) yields -0.114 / 3.76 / 3.48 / 3.67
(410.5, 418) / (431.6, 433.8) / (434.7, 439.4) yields -0.036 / 3.84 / 3.73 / 3.75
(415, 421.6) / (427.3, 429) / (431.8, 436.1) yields 0.157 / 3.77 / 3.71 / 3.73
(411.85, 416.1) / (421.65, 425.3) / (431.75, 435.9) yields 0.220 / 3.82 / 3.7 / 3.76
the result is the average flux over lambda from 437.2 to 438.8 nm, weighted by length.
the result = 3.44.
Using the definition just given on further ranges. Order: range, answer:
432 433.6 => 3.76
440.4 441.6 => 3.82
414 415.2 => 3.77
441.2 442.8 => 4.07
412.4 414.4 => 3.74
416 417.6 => 3.9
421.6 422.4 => 3.71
